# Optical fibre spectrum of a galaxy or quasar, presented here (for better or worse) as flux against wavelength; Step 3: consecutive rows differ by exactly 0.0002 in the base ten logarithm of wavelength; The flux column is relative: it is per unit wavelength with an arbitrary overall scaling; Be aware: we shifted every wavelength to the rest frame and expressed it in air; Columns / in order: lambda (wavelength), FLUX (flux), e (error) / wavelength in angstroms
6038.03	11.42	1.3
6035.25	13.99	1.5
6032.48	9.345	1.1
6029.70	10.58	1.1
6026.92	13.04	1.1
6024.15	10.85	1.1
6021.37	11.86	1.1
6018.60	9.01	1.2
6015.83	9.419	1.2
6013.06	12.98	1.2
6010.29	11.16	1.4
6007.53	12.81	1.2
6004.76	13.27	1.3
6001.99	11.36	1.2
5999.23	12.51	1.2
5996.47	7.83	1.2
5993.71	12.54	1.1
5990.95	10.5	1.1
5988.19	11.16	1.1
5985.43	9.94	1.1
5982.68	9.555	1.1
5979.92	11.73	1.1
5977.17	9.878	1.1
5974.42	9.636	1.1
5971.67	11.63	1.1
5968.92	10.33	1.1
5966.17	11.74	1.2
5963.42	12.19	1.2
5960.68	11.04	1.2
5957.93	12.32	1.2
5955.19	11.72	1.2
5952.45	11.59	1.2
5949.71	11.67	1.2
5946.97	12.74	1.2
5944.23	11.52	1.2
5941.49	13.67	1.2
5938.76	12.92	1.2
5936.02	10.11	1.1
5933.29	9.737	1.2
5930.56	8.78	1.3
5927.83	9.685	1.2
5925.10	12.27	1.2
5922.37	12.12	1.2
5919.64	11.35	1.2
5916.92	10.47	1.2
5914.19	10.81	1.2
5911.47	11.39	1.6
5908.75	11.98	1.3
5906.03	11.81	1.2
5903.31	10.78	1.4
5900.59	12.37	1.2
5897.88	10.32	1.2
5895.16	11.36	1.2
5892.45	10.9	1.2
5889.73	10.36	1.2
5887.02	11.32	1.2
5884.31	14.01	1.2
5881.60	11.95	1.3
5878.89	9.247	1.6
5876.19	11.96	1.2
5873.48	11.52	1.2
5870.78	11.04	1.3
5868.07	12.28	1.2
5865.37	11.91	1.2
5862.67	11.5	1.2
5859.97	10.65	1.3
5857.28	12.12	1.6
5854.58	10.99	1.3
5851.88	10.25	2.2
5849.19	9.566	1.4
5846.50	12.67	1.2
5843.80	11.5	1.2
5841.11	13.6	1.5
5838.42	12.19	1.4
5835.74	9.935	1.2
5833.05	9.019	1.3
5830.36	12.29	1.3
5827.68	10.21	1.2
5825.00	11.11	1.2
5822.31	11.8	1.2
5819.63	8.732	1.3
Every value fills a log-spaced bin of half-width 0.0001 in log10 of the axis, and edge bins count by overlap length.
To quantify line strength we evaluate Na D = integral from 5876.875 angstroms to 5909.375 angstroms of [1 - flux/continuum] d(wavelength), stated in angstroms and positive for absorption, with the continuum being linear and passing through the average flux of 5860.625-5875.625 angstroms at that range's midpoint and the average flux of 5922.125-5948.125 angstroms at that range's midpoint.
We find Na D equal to 0.4 angstroms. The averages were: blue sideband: 11.6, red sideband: 11.3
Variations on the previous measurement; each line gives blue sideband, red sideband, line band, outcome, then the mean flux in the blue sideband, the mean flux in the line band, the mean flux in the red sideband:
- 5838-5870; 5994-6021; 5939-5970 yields -1.5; 11.6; 11.9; 11.2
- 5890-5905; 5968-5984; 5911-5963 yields -2.9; 11.1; 11.4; 10.5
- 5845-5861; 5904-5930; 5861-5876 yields -0.8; 11.1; 11.6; 11.2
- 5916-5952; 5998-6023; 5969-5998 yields 2.6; 11.3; 10.4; 11.6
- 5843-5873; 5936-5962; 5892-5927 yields 1.0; 11.3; 11.4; 12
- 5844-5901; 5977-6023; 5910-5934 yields 1.0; 11.3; 10.8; 11.1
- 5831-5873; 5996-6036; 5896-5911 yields -0.2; 11.3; 11.4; 11.4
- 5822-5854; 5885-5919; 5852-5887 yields -1.1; 11.2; 11.5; 11.2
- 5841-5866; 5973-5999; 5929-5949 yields -1.1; 11.4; 11.3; 10.4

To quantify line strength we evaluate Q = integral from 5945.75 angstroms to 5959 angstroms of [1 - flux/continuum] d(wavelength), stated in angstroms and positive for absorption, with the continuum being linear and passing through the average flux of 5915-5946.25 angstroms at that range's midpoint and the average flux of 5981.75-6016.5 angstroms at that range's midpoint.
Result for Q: -1.0 angstroms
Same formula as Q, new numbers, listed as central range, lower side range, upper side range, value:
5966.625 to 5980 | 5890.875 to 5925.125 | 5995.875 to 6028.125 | 0.9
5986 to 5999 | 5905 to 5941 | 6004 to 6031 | 0.8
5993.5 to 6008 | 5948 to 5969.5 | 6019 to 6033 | -0.4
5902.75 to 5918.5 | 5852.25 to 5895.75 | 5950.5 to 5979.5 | 0.2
